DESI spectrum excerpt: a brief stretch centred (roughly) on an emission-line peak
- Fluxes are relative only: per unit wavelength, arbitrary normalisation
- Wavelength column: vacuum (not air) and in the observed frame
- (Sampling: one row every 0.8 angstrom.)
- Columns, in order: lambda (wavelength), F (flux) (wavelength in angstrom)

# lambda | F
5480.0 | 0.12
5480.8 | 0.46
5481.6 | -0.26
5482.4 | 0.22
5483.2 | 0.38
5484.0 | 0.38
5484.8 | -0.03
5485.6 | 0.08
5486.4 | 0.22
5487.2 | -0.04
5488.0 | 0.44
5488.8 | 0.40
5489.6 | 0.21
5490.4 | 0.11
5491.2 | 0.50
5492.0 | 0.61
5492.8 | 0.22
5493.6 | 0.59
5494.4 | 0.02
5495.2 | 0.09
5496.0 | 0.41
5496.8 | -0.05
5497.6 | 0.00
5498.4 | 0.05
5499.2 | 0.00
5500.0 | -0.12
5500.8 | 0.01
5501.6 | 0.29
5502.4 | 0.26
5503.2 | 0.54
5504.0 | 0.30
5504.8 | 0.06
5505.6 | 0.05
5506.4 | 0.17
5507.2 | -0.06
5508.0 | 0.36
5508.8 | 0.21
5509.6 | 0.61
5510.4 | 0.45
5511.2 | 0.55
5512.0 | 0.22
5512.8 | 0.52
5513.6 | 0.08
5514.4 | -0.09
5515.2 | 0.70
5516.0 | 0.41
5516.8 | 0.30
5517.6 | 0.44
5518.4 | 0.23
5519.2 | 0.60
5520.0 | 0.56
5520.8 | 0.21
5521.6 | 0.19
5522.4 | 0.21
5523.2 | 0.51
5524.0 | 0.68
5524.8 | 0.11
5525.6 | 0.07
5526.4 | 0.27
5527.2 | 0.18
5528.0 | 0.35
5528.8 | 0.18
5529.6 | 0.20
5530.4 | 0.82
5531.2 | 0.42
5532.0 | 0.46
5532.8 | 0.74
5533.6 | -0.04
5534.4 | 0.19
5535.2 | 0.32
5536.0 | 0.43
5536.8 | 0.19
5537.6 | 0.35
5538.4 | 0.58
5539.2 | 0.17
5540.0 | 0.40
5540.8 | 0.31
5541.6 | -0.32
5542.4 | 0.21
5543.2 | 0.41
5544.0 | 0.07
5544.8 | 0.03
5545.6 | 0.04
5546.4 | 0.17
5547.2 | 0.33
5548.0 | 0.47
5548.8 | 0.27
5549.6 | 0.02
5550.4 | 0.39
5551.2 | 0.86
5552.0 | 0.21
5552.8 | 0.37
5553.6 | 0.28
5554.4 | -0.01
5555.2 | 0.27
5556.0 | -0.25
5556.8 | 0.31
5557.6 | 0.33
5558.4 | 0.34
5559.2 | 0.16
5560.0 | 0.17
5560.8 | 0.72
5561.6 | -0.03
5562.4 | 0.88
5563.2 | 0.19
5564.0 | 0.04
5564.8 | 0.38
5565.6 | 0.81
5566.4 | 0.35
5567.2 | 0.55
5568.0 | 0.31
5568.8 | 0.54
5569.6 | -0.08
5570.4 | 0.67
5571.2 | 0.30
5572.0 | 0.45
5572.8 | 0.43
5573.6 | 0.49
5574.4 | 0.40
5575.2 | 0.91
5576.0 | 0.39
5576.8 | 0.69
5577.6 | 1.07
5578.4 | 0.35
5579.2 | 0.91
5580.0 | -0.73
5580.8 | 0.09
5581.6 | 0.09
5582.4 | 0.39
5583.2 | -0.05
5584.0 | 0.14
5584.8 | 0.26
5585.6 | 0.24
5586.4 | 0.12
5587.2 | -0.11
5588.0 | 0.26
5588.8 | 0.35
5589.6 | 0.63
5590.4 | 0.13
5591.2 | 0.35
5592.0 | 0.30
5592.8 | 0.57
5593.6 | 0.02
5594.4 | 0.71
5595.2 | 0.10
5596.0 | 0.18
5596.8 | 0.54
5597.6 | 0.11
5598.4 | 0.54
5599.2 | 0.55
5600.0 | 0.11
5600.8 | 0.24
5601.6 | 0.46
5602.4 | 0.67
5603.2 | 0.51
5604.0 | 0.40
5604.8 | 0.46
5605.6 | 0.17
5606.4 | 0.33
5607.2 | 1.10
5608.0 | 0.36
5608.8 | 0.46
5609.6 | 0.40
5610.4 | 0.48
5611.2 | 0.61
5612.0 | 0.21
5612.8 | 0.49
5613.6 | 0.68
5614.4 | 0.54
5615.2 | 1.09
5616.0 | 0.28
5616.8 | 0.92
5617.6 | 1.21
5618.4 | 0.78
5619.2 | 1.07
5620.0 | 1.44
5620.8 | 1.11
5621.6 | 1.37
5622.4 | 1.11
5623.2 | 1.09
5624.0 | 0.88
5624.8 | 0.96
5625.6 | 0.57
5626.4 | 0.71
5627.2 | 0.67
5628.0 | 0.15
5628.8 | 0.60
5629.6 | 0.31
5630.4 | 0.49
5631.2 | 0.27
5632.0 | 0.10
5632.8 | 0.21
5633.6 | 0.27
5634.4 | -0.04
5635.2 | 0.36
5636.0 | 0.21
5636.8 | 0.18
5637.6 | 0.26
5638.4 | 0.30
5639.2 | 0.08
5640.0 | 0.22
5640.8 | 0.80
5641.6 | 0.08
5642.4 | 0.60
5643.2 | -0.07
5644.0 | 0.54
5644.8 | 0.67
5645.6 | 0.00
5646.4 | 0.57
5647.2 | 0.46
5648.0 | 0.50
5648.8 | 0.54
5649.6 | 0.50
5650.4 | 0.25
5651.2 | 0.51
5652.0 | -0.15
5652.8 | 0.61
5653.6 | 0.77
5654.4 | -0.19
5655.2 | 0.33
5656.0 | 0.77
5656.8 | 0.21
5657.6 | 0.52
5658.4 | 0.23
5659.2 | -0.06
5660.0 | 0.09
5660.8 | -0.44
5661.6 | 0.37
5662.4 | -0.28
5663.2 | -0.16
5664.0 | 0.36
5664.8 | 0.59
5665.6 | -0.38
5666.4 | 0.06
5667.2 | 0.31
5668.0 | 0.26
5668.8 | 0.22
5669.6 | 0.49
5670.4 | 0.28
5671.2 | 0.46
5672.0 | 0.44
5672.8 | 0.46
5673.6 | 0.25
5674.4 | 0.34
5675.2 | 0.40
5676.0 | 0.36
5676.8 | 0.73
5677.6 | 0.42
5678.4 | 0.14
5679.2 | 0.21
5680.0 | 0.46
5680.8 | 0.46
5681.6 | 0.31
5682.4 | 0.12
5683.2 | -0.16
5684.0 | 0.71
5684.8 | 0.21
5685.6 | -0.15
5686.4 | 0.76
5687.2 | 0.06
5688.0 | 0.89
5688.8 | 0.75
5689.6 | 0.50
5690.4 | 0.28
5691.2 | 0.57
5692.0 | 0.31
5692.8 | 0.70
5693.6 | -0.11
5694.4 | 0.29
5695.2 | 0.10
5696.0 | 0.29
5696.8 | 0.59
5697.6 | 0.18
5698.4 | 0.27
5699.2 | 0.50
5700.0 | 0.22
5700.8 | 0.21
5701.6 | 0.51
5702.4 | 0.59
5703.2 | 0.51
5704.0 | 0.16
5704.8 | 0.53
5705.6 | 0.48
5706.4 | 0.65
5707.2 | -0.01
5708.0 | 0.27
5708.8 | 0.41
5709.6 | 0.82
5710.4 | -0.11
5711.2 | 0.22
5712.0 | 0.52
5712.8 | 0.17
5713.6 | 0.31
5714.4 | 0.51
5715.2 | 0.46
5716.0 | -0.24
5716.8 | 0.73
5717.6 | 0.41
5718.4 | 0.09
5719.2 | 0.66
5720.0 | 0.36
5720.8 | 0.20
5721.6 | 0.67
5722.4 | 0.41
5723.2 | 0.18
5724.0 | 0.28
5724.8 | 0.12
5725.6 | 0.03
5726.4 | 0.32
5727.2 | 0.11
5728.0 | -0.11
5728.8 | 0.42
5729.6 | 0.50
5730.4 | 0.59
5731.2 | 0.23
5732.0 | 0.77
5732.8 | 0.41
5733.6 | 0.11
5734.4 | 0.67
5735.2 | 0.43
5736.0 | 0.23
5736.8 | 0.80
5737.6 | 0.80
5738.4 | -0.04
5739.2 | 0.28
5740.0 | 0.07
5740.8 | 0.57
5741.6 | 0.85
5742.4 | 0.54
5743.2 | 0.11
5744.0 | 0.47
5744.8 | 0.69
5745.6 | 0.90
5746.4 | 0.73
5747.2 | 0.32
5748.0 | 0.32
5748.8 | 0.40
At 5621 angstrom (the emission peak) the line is [O II]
